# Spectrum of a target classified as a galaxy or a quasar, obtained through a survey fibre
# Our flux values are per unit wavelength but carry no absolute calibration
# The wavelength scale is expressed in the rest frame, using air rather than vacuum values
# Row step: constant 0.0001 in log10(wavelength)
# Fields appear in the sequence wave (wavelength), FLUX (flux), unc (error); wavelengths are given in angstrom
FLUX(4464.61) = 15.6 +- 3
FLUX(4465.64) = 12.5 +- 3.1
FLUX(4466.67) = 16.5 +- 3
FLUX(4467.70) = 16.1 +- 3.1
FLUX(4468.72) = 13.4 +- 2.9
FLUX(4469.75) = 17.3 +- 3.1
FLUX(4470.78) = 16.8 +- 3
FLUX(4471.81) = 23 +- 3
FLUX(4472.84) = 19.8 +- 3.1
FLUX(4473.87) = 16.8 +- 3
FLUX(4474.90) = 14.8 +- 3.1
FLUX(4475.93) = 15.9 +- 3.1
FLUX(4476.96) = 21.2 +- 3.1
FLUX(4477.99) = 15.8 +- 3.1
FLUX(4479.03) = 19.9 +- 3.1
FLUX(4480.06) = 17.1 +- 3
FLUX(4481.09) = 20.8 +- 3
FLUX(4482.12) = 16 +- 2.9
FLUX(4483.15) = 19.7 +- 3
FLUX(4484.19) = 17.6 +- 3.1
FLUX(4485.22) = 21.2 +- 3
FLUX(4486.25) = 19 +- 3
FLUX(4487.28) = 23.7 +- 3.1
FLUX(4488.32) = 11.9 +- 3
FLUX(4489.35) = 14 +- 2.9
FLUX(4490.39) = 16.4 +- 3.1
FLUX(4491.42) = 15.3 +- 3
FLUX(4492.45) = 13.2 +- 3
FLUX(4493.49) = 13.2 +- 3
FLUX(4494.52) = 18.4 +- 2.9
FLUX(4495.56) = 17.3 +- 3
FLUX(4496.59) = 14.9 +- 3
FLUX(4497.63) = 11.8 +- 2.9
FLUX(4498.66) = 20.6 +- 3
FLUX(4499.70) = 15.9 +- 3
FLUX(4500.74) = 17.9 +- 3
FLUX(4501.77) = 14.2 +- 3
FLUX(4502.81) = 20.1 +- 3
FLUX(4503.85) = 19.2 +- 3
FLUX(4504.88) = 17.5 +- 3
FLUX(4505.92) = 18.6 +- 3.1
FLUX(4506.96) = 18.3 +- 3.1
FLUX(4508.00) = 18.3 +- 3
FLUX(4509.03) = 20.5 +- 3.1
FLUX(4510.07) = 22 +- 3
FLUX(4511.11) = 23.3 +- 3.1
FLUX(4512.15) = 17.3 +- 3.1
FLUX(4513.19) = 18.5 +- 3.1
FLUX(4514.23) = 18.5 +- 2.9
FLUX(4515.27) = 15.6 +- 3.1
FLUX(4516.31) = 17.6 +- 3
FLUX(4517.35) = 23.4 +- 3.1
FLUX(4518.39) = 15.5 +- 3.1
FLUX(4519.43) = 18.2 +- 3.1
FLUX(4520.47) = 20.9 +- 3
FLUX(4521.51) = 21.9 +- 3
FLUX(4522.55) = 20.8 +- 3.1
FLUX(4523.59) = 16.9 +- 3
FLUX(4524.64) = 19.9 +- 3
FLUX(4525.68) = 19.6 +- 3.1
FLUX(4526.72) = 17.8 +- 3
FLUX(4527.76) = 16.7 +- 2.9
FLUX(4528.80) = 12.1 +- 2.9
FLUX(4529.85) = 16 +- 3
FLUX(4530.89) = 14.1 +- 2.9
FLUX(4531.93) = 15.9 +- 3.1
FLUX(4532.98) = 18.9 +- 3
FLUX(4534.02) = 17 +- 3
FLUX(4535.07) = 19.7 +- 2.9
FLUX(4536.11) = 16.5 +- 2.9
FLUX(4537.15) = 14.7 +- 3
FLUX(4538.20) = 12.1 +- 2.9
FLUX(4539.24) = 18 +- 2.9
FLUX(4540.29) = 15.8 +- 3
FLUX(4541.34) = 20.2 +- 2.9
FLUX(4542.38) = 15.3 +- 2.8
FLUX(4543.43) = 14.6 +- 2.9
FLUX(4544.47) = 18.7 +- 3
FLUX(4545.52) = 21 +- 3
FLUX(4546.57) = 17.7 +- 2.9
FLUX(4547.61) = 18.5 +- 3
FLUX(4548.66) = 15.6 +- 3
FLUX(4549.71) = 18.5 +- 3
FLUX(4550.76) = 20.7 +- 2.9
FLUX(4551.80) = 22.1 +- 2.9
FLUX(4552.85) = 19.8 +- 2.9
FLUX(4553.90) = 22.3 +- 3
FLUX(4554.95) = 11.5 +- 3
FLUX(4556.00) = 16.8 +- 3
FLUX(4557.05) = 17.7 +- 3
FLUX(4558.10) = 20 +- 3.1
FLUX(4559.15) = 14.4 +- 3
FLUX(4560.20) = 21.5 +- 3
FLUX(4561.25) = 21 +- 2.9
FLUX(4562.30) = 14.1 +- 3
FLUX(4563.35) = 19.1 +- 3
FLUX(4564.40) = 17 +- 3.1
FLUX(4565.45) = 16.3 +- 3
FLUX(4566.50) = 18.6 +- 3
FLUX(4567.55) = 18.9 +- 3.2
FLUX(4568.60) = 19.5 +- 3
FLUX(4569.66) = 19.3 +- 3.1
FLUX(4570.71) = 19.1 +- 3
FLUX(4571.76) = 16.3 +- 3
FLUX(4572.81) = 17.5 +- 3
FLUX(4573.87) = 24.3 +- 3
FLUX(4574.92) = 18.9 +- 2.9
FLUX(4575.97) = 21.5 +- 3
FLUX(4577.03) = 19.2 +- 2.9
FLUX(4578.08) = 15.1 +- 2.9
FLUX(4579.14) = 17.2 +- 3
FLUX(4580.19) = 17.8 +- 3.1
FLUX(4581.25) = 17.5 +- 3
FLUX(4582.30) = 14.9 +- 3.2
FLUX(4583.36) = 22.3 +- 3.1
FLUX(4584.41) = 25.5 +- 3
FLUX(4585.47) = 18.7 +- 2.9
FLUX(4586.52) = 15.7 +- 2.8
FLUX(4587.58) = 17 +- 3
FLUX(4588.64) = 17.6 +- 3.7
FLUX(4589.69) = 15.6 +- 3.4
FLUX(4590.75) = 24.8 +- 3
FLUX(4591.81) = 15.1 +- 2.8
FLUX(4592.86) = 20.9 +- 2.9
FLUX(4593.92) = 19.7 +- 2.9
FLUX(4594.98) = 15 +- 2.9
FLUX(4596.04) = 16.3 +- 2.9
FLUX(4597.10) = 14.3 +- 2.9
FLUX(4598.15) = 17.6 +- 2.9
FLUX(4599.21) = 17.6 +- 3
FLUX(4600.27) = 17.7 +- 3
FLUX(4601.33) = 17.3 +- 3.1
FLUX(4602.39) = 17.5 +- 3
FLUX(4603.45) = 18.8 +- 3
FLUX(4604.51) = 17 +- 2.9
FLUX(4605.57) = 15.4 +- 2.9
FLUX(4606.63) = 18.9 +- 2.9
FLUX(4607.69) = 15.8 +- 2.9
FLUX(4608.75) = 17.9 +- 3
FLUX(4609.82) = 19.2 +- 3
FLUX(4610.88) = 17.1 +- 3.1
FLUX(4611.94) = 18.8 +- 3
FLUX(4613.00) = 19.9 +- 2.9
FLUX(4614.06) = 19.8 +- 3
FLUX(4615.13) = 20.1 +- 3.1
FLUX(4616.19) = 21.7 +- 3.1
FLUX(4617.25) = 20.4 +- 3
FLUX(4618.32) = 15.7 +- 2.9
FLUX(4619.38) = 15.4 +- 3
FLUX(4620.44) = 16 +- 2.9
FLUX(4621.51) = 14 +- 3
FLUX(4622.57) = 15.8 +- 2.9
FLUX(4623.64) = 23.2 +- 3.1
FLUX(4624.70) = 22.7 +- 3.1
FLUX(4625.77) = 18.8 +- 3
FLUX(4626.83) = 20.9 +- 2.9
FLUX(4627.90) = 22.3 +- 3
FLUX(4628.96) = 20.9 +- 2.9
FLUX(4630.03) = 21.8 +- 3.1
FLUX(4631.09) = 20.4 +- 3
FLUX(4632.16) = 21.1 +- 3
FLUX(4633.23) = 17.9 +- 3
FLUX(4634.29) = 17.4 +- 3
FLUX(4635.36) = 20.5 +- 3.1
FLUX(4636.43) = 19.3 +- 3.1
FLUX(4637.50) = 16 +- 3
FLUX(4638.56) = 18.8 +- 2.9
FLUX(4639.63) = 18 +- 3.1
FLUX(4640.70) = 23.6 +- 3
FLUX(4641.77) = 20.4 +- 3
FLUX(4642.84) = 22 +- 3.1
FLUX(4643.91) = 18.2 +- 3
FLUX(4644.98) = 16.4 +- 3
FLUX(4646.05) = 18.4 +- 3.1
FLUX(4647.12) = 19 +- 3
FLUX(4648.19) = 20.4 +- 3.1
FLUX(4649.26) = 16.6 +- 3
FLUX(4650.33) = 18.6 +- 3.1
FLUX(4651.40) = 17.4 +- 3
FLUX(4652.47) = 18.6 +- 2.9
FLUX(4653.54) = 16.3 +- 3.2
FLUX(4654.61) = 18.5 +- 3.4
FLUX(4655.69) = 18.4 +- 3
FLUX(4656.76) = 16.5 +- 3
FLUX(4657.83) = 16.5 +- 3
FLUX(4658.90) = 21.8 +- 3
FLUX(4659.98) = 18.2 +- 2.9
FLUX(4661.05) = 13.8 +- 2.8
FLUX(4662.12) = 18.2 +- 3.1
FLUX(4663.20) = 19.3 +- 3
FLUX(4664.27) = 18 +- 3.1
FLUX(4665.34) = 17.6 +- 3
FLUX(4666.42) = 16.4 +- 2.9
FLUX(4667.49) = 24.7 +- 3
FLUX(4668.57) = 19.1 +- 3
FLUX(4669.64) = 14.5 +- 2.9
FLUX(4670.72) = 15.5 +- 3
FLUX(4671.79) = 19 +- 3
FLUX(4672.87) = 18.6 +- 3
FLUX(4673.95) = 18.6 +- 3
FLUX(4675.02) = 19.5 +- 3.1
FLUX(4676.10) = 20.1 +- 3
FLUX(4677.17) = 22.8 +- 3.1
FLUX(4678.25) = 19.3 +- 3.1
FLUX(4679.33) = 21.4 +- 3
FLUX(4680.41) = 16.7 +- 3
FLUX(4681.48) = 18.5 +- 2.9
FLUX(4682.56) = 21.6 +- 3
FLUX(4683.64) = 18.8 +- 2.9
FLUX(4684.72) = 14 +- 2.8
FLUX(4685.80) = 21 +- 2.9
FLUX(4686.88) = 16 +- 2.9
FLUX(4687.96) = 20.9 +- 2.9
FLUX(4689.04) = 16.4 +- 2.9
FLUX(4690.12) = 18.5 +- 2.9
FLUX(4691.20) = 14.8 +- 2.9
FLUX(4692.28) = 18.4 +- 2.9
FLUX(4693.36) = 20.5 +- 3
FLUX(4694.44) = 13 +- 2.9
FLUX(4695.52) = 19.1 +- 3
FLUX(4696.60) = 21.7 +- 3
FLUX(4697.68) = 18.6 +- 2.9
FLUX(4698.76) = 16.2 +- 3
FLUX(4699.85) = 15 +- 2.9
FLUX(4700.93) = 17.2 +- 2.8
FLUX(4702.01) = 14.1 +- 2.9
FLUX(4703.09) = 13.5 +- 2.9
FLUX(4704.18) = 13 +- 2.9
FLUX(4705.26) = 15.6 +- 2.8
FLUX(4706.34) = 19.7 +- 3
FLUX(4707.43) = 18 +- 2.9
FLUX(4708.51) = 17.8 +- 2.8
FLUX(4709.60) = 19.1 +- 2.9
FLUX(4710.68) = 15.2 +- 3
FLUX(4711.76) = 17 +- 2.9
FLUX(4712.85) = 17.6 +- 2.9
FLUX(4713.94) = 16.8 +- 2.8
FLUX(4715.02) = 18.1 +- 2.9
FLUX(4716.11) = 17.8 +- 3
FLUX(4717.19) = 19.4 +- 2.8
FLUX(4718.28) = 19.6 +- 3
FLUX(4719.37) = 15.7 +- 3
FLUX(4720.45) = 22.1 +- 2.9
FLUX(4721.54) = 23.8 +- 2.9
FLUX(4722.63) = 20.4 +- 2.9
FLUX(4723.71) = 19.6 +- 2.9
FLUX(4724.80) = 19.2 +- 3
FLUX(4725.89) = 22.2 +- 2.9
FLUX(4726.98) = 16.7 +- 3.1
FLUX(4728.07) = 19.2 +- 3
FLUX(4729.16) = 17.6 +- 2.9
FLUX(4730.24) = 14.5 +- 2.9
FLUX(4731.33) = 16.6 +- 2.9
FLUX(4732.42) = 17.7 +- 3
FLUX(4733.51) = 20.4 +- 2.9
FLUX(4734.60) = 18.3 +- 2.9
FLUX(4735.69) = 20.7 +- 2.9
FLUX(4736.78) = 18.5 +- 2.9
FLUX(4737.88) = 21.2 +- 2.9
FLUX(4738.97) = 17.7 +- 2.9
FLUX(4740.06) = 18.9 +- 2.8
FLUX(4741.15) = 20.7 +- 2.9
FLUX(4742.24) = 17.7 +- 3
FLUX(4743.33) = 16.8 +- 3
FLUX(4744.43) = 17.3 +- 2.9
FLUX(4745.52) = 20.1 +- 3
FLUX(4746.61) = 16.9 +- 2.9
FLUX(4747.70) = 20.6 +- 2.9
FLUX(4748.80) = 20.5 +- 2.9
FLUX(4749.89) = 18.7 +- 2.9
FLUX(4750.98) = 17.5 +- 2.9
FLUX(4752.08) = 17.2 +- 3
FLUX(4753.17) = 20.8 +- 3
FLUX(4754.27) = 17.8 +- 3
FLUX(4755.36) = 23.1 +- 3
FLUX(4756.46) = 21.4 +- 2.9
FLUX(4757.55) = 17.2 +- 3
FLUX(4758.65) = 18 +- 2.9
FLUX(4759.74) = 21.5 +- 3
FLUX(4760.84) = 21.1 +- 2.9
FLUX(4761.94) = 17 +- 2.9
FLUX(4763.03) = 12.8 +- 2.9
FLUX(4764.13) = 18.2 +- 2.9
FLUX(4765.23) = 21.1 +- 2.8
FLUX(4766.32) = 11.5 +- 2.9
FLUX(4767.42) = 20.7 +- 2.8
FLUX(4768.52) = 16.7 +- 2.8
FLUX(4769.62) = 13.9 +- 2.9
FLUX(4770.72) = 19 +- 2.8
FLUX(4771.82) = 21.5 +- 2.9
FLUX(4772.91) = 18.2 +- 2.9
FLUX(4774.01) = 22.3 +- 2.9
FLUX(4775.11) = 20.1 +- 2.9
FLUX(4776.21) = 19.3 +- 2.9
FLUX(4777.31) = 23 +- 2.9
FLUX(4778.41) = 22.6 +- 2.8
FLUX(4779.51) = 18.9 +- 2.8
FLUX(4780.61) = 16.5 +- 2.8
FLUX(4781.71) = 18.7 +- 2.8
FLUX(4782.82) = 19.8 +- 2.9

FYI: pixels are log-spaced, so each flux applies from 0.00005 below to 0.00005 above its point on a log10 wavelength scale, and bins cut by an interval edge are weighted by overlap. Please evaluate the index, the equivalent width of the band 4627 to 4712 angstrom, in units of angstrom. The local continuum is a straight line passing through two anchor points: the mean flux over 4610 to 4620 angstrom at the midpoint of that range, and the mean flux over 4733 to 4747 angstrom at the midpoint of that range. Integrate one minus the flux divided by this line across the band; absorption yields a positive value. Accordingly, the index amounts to 2.2 angstrom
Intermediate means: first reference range 18.8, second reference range 18.9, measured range 18.3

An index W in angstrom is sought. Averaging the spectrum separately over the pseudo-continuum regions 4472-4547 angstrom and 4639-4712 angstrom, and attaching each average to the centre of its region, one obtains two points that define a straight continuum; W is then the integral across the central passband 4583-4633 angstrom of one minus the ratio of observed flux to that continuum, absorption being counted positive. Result -2.0 angstrom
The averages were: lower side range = 17.7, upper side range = 18.1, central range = 18.6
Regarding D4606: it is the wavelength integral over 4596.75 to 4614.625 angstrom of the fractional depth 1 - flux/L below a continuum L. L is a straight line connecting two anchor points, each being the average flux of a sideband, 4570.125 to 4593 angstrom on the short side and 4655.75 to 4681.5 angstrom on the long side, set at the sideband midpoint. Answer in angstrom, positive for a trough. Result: 0.9 angstrom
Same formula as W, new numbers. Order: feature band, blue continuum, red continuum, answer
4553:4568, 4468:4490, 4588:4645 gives 0.4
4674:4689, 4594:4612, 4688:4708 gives -1.9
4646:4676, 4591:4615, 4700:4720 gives -1.5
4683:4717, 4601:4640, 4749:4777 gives 2.7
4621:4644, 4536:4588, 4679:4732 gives -2.2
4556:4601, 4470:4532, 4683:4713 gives -1.8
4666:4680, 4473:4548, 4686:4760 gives -0.8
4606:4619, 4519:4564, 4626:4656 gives 0.1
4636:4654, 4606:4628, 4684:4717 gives -0.5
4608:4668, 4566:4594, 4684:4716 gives -2.7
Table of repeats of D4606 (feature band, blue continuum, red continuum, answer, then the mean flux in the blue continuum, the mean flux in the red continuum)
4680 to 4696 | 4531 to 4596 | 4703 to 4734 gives 0.2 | 18.1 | 18.1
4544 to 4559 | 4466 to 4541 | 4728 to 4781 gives -0.6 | 17.6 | 18.8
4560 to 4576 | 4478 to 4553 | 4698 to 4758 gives -0.8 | 17.8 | 18.3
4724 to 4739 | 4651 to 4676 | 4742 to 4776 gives -0.1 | 18.1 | 18.6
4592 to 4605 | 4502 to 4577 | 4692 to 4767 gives 0.6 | 18.2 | 18.2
